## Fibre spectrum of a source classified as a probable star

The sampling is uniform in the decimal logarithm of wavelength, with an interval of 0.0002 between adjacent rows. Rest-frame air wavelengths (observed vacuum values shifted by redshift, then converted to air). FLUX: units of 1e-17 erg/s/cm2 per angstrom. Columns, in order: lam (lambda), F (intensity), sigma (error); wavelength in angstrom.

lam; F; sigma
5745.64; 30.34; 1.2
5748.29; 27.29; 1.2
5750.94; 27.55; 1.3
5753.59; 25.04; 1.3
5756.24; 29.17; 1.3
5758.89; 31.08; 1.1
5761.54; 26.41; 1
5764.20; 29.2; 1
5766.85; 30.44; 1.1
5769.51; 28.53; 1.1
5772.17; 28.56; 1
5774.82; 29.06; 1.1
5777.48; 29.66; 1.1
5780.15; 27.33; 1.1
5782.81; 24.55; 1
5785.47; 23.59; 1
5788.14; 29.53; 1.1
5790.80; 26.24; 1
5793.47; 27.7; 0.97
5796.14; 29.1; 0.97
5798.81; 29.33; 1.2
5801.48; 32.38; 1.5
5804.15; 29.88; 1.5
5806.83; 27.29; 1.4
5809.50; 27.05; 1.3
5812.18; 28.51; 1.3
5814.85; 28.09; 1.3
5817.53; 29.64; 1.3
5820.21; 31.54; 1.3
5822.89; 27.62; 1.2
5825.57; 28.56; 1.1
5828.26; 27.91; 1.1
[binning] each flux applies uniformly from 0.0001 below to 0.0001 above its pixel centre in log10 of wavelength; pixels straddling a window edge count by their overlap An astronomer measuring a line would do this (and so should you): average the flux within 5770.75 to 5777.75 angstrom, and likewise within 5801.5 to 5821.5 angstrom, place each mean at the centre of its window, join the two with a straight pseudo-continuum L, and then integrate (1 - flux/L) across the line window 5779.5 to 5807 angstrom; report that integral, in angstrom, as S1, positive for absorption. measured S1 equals 1.05 angstrom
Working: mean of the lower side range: 29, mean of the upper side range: 29.1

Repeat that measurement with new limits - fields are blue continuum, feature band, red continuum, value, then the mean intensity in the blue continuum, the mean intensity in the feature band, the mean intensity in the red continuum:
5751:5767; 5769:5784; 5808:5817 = 0.2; 28.3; 27.9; 28.1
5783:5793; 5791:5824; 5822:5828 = -2.0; 26.3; 28.9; 28.1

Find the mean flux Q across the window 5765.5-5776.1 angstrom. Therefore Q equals 29.2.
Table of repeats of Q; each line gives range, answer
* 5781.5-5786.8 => 24.1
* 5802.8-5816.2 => 28.2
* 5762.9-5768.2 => 29.8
